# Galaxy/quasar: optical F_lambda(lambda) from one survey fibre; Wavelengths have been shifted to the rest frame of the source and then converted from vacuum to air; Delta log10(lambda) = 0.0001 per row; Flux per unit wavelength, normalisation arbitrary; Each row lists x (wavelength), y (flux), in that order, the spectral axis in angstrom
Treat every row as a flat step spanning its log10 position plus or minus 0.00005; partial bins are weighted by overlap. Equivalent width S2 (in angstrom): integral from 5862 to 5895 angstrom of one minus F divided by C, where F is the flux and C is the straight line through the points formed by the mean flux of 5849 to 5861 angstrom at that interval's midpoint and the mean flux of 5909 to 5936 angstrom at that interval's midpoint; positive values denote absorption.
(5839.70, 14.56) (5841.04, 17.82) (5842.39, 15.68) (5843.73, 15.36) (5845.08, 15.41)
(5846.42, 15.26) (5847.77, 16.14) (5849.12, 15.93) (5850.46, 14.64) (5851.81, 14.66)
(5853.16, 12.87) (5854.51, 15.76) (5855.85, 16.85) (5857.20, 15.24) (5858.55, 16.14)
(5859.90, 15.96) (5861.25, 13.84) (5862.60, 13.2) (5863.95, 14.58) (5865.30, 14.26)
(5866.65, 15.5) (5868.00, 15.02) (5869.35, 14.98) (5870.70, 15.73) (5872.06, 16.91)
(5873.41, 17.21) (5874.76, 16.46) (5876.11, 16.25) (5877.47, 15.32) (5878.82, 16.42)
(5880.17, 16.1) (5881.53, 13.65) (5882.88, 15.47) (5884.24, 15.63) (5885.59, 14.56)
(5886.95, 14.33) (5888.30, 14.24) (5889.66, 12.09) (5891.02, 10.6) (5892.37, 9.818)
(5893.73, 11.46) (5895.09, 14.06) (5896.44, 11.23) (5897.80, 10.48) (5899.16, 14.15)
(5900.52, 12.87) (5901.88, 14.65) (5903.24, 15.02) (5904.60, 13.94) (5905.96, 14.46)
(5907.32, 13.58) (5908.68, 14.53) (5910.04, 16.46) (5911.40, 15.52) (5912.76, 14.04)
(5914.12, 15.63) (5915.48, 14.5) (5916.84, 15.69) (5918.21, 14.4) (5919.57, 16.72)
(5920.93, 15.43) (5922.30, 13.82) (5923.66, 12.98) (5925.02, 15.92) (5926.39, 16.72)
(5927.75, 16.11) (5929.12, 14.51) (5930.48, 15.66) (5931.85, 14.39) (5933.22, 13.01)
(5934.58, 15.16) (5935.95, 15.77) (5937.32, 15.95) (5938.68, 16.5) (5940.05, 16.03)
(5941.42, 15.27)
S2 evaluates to 1.4 angstrom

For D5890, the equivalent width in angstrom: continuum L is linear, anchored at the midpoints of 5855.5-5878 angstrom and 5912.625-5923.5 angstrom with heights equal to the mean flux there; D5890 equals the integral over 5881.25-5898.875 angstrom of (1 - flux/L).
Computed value 2.72 angstrom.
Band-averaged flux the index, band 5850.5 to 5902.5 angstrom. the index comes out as 14.4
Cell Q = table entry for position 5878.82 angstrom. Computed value 16.42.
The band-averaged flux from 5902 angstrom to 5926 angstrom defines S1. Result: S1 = 14.9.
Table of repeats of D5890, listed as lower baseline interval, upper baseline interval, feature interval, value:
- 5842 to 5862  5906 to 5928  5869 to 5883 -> -0.6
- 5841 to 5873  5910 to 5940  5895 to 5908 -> 1.6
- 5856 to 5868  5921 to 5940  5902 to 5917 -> 0.3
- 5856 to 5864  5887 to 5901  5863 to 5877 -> -1.5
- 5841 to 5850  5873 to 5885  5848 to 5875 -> 0.9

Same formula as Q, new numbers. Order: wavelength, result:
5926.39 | 16.72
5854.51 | 15.76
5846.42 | 15.26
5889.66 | 12.09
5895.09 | 14.06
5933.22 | 13.01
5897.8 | 10.48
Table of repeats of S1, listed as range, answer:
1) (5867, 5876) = 16.1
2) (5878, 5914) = 13.9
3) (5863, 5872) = 15.1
